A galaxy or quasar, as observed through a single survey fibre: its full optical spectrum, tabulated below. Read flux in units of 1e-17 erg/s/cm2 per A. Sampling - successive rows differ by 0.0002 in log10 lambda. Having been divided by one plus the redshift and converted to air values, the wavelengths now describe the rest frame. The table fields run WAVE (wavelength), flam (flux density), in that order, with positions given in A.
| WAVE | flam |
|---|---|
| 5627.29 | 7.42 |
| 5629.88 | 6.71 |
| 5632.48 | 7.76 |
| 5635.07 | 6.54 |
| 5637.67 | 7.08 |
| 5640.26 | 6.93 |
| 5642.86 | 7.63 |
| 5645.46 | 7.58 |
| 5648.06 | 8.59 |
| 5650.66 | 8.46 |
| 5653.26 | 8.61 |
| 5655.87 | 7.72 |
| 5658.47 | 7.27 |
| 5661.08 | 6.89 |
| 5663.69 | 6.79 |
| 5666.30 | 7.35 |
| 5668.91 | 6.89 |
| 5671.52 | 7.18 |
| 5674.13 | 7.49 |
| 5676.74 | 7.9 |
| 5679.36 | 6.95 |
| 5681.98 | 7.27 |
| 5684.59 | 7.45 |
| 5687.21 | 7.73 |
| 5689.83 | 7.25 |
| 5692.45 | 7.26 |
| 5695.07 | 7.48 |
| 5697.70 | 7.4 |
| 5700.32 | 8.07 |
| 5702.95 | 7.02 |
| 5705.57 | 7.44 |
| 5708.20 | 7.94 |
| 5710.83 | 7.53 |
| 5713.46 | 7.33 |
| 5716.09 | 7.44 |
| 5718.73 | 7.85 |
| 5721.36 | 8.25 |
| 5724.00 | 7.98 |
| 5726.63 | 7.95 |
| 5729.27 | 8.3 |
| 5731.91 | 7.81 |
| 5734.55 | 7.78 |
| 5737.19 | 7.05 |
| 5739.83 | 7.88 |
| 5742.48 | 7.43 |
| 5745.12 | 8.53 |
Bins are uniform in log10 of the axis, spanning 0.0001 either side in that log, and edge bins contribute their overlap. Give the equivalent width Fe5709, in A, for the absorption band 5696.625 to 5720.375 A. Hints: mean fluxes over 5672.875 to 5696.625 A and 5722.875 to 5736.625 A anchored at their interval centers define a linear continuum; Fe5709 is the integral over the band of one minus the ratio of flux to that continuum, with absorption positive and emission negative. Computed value 0.3 A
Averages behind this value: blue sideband 7.42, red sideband 7.92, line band 7.57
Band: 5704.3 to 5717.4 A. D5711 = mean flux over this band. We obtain 7.54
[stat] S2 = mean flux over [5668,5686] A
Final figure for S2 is 7.32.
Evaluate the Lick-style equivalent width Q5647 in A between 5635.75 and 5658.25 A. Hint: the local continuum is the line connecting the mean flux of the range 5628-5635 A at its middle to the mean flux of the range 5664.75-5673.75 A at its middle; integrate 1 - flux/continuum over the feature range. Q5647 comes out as -1.9 A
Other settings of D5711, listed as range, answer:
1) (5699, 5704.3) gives 7.55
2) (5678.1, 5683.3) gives 7.12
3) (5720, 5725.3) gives 8.11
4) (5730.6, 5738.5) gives 7.55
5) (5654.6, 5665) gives 7.16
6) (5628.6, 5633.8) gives 7.23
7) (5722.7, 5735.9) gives 7.96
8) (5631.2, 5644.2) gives 7.19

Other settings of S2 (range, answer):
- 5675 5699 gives 7.41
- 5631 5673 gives 7.45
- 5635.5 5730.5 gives 7.55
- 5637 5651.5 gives 7.72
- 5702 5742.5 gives 7.7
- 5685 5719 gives 7.51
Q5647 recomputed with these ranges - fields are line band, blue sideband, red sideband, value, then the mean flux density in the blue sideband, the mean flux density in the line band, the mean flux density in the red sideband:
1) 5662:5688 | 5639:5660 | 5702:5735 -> 1.7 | 7.84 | 7.29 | 7.75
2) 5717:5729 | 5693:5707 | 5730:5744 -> -0.7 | 7.47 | 8.01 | 7.63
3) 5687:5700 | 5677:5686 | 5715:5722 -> 0.0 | 7.3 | 7.45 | 7.82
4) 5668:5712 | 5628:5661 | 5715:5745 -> 1.5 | 7.55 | 7.43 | 7.82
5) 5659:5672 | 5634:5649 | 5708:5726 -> 0.8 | 7.38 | 7.02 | 7.76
